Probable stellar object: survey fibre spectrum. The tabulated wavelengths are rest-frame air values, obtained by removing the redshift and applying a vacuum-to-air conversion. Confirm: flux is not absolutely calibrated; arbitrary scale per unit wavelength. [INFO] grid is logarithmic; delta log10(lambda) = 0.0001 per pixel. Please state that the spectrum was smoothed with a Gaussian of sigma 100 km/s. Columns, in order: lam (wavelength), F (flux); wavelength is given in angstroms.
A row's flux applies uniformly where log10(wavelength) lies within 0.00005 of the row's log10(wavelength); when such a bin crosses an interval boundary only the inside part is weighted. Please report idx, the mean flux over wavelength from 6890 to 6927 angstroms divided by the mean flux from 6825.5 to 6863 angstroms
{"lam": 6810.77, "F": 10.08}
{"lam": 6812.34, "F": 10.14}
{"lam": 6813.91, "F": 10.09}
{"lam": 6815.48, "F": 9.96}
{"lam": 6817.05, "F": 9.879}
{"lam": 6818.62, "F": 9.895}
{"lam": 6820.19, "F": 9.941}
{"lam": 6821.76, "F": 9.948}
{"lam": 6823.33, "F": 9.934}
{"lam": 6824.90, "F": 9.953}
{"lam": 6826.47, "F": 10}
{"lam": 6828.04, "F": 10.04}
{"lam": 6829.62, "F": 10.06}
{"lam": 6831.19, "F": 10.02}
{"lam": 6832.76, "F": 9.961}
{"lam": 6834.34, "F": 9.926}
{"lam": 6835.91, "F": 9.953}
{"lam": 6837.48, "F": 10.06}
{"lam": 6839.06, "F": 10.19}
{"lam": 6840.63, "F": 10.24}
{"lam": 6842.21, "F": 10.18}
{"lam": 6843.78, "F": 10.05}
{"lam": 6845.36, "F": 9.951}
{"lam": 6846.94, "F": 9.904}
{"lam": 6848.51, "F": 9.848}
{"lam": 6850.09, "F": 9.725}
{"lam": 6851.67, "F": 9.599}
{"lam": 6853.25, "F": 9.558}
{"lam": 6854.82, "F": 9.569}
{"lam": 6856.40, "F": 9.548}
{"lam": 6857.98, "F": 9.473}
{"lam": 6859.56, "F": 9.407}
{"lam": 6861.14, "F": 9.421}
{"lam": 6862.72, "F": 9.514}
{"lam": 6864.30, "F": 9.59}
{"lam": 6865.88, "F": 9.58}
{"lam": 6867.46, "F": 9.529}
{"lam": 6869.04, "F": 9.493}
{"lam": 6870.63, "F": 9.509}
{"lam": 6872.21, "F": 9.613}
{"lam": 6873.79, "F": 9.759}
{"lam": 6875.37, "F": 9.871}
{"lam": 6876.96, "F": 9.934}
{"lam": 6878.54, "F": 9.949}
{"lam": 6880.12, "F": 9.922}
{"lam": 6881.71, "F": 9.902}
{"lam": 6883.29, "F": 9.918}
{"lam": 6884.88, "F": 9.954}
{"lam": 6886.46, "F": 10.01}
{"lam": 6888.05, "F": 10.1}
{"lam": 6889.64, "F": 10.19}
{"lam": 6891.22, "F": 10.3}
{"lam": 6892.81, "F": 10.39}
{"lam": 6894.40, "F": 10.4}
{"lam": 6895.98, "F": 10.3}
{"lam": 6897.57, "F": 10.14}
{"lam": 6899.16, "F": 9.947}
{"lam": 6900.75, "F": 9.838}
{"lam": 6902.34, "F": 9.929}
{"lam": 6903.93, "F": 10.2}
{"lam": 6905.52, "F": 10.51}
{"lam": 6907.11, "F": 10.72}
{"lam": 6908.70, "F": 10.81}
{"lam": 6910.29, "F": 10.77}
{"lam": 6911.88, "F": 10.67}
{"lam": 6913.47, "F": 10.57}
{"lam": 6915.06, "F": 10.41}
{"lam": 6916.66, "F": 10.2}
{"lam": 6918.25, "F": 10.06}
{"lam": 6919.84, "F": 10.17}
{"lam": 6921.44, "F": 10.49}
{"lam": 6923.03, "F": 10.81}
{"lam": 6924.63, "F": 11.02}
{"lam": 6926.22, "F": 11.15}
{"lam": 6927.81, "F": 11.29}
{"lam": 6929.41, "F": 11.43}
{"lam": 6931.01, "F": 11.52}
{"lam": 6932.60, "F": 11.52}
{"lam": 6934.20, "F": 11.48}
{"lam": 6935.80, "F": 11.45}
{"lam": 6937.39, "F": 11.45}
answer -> 1.1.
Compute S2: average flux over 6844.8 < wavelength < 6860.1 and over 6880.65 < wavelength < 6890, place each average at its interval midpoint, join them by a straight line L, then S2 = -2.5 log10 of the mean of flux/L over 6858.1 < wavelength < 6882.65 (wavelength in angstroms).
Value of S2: 0.02 mag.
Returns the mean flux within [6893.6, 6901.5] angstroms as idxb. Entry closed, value 10.1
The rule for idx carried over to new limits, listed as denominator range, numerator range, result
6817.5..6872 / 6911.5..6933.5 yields 1.10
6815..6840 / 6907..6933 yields 1.08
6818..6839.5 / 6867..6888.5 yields 0.98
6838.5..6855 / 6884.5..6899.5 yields 1.03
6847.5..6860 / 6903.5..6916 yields 1.10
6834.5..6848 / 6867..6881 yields 0.97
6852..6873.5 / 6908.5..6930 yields 1.12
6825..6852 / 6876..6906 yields 1.01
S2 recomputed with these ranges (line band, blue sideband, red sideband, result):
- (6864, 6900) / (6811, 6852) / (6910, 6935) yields 0.06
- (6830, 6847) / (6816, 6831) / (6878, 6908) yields 0.00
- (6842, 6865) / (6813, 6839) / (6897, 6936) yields 0.06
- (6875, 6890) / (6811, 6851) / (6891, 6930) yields 0.04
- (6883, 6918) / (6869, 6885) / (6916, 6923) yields -0.02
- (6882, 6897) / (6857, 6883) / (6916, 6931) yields -0.01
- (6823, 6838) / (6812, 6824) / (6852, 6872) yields -0.02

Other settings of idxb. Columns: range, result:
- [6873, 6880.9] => 9.89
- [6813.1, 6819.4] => 9.95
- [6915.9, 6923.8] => 10.3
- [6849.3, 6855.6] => 9.62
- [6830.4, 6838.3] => 9.99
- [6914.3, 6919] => 10.2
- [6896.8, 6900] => 10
